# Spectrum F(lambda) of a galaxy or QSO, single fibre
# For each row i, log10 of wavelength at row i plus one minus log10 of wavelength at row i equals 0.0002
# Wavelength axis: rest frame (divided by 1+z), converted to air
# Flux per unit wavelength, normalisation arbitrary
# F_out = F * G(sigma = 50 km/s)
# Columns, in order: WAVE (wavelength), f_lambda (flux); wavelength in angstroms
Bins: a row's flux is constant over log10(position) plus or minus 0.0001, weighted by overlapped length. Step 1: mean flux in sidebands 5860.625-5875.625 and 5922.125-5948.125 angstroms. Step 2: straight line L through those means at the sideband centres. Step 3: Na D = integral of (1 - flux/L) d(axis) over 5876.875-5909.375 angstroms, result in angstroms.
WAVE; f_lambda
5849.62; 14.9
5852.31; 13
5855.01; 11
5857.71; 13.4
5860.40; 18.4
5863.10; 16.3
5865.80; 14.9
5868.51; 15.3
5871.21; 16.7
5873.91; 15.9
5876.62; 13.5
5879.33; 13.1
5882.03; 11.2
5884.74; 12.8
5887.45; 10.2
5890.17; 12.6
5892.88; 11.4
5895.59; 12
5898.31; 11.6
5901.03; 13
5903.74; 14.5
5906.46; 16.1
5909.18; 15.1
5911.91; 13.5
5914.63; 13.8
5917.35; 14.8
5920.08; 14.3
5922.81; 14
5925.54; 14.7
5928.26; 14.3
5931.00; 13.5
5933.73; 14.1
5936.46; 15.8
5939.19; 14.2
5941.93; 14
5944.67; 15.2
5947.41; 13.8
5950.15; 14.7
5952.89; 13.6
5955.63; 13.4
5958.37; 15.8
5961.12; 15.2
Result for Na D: 5.5 angstroms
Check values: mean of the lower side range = 16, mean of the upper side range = 14.4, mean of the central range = 12.7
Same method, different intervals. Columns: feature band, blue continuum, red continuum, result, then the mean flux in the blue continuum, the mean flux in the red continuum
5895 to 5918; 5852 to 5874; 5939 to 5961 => 1.33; 15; 14.4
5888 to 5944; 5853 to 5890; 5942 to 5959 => 1.38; 14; 14.3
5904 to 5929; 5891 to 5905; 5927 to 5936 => -2.10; 12.5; 14.1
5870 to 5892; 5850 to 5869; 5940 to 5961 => 2.06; 14.6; 14.4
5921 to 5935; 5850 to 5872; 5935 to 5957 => 0.31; 14.8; 14.3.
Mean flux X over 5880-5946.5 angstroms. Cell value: 13.6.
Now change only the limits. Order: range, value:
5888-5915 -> 13.2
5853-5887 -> 14.2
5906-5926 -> 14.5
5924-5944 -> 14.4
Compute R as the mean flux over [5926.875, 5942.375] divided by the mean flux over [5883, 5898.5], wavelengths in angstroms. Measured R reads 1.22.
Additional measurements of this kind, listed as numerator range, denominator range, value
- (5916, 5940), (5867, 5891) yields 1.07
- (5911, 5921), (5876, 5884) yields 1.13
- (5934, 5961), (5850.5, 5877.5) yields 0.98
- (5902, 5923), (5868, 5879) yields 0.96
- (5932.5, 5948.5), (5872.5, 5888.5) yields 1.13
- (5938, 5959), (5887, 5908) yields 1.12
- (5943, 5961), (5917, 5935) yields 1.02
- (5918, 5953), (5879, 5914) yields 1.12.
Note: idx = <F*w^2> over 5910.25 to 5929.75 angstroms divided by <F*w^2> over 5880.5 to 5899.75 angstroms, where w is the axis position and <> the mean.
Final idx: 1.23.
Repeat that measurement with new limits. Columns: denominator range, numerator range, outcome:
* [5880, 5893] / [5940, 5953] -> 1.24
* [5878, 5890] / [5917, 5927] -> 1.23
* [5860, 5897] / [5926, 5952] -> 1.07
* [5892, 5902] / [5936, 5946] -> 1.24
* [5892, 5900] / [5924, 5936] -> 1.23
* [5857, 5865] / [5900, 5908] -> 0.92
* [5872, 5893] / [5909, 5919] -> 1.12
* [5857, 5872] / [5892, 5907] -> 0.83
